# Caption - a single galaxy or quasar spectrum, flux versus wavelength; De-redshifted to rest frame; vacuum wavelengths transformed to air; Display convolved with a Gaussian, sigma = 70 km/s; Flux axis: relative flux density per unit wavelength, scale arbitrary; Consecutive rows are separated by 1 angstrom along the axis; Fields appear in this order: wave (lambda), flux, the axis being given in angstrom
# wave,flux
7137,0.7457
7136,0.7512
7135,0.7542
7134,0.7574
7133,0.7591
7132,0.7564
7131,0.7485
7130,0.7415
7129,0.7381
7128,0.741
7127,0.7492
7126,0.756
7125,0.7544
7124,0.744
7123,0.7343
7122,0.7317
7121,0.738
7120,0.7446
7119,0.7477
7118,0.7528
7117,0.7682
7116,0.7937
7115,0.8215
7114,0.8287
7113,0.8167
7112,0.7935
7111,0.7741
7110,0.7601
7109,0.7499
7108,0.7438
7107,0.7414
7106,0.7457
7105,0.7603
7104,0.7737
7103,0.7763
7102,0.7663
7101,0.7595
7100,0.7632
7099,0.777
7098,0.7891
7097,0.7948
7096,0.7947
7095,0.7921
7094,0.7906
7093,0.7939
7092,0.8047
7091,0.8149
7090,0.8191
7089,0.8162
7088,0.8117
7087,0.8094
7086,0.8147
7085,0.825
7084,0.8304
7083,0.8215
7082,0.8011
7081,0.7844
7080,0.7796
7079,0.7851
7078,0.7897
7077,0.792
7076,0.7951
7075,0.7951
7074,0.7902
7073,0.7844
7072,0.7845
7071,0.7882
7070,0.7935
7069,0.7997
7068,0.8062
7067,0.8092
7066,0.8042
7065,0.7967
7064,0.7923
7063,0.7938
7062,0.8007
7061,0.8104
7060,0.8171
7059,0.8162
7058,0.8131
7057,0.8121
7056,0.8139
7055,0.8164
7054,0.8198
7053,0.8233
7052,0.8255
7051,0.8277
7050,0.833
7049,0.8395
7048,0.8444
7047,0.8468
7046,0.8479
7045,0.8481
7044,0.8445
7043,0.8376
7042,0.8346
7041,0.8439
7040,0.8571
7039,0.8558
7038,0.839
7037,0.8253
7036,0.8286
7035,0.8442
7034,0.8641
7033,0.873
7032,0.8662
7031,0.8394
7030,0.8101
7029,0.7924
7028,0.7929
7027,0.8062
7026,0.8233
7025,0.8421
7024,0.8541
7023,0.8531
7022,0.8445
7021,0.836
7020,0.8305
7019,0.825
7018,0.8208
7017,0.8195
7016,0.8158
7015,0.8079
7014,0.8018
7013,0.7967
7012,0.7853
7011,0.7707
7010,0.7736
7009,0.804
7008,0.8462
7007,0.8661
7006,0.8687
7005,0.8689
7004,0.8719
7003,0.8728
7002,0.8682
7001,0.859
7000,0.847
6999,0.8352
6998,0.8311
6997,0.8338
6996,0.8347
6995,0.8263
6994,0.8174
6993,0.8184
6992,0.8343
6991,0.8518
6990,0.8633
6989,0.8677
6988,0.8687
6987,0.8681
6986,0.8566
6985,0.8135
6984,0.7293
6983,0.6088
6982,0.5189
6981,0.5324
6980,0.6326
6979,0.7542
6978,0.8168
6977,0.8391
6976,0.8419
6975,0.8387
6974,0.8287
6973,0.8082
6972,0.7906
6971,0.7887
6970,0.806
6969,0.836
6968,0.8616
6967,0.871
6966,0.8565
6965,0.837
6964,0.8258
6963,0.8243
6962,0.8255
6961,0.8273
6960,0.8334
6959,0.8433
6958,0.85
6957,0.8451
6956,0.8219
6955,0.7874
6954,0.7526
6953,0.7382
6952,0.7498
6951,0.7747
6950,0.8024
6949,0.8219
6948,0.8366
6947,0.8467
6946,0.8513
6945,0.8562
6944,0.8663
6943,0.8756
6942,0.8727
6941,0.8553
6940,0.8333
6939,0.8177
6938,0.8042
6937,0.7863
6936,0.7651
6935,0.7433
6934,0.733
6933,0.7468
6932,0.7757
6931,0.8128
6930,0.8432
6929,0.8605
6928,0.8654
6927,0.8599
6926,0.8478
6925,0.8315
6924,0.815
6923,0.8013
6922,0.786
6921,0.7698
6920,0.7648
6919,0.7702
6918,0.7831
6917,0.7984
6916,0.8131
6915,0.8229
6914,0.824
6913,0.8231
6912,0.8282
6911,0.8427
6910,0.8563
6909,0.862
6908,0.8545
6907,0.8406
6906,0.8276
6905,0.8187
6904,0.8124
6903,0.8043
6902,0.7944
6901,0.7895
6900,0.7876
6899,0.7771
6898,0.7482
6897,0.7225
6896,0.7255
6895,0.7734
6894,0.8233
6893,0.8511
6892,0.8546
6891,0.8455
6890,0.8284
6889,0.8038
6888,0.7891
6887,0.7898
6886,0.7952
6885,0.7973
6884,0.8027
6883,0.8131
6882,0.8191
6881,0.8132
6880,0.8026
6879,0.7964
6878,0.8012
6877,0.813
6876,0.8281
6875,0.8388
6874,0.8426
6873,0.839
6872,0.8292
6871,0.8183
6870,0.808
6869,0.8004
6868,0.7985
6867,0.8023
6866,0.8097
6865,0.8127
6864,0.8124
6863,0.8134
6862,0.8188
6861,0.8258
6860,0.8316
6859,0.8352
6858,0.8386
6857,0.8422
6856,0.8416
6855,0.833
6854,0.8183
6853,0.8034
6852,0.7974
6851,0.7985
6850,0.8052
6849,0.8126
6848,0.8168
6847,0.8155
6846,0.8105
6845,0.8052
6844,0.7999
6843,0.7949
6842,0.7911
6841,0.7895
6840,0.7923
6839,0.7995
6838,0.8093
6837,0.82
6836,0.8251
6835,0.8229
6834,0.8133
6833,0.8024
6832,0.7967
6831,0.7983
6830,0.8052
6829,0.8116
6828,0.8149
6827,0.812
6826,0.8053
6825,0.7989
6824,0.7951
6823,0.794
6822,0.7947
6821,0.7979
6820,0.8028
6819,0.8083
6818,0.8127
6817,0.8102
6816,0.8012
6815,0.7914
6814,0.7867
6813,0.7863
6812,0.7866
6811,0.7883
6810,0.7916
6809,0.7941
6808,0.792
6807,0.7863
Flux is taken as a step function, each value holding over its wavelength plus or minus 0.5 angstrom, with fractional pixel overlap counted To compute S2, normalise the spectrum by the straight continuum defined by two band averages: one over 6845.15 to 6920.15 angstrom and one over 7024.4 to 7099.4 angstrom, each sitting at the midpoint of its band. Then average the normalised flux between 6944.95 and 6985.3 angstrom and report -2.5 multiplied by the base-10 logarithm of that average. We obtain 0.03 mag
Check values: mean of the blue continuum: 0.812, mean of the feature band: 0.792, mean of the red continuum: 0.815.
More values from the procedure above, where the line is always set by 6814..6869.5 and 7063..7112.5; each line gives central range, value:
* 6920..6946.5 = -0.02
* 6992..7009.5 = -0.06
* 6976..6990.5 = 0.06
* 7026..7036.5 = -0.05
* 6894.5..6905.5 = 0.04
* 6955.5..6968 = -0.05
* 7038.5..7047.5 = -0.07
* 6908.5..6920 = -0.02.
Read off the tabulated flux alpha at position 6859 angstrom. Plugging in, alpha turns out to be 0.8352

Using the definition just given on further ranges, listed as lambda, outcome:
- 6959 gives 0.8433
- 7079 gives 0.7851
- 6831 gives 0.7983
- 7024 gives 0.8541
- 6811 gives 0.7883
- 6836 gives 0.8251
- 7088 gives 0.8117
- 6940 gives 0.8333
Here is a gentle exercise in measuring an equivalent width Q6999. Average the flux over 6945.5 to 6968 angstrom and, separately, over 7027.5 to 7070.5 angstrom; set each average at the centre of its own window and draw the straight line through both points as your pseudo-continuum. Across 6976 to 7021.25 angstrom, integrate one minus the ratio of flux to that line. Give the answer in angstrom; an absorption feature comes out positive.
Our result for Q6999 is 0.9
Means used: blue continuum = 0.82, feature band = 0.807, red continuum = 0.826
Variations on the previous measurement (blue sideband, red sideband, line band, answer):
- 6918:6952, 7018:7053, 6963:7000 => 1.0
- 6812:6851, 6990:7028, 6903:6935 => 0.1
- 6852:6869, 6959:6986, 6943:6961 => -0.6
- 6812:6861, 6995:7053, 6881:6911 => 0.3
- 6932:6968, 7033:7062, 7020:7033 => 0.0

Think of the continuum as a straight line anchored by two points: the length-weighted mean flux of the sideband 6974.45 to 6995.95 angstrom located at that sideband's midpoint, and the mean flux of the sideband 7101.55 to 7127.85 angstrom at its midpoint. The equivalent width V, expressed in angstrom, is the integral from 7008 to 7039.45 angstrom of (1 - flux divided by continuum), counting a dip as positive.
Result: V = -1.9 angstrom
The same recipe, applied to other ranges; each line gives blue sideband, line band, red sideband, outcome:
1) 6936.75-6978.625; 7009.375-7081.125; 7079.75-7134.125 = -1.9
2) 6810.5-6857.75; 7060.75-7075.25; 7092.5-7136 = -0.5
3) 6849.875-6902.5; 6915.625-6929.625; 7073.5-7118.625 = -0.1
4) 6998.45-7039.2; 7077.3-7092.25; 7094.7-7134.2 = -0.4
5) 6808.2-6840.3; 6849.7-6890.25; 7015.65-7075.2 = -0.4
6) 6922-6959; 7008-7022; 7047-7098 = 0.0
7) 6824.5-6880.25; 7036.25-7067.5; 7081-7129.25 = -1.6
